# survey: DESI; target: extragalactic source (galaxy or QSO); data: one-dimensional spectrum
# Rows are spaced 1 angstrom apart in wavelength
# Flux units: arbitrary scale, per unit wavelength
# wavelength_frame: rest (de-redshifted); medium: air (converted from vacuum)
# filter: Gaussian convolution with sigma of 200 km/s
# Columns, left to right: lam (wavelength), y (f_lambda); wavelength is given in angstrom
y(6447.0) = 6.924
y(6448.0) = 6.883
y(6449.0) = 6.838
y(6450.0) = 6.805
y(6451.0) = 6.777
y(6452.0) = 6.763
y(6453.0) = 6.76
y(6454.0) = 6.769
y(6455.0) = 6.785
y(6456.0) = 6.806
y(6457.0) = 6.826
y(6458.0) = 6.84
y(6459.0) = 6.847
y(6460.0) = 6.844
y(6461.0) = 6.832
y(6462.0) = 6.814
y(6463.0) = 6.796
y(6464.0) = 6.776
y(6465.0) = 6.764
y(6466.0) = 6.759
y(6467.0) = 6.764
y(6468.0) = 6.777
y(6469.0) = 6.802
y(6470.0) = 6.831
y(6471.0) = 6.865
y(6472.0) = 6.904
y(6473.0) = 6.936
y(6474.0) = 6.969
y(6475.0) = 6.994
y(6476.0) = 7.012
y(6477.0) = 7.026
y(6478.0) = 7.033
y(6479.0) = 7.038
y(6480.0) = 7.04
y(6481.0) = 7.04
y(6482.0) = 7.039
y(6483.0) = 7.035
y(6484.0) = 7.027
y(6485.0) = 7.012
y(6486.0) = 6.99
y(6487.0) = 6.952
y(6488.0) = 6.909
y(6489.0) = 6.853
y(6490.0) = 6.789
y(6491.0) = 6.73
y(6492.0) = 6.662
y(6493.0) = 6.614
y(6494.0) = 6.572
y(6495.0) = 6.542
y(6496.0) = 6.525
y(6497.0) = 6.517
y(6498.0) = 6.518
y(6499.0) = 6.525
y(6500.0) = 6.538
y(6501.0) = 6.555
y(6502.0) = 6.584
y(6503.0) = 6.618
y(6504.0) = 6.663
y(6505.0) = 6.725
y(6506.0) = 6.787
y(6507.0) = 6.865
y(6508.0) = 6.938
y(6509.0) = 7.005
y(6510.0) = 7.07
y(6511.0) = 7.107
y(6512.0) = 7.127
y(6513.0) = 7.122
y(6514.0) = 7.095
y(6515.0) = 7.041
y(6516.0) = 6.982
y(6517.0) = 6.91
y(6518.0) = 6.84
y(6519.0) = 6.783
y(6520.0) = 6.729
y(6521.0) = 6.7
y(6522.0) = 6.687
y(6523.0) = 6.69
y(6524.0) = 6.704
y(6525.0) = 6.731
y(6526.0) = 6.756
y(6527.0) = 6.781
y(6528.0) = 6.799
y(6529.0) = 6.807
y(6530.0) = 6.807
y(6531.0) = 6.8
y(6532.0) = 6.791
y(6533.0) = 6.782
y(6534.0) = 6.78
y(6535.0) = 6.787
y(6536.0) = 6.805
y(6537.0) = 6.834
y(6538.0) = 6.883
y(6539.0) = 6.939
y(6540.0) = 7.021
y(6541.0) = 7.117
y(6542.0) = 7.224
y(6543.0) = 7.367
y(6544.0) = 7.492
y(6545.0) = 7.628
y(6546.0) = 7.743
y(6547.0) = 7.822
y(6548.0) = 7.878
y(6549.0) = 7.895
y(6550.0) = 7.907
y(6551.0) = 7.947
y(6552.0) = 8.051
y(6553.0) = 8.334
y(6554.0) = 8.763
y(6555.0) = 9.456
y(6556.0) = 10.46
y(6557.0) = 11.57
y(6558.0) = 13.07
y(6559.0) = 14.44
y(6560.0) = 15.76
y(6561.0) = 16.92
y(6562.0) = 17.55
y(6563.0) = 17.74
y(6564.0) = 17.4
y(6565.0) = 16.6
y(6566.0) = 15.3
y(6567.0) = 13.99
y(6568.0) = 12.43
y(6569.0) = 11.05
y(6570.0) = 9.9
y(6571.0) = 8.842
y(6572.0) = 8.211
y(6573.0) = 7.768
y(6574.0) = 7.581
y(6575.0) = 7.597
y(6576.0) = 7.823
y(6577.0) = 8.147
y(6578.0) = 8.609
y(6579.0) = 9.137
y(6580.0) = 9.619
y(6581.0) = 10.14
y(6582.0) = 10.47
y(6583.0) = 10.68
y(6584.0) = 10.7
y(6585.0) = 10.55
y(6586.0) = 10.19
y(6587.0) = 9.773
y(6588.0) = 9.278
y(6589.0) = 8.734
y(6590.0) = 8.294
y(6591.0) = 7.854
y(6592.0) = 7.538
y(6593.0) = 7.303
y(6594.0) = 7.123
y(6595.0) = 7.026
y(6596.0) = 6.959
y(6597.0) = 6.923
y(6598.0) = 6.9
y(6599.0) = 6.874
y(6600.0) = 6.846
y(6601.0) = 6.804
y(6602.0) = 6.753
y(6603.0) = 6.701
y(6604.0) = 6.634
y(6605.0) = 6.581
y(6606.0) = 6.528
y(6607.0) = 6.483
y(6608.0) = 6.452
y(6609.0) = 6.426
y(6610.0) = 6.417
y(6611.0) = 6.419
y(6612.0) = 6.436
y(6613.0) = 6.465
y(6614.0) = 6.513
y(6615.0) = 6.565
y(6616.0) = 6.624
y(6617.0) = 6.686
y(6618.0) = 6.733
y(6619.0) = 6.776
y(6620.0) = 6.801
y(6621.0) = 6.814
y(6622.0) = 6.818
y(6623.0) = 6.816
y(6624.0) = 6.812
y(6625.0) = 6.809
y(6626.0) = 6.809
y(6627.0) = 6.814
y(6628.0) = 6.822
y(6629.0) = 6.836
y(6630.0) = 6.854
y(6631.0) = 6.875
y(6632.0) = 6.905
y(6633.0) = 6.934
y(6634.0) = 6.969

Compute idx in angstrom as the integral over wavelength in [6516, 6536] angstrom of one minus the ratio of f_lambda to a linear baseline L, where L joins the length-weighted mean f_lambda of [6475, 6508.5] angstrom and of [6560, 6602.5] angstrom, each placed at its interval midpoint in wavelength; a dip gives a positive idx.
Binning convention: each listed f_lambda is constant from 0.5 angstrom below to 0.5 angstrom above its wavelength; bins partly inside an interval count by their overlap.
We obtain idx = 3.07 angstrom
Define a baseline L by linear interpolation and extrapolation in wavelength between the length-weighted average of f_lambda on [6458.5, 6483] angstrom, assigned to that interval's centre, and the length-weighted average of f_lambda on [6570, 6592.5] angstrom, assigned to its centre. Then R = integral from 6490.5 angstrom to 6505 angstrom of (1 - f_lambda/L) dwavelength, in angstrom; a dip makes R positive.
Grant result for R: 1.6 angstrom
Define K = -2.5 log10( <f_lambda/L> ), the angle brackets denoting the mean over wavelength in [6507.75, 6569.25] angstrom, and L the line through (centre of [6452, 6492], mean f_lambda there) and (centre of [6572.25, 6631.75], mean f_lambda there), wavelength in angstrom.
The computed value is -0.221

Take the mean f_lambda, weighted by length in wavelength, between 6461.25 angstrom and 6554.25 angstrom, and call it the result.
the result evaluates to 6.97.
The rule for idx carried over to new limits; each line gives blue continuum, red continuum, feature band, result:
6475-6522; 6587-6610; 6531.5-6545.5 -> -0.1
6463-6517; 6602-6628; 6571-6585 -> -4.8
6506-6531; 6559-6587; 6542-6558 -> 1.8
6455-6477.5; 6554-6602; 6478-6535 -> 8.7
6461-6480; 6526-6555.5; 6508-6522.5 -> 0.5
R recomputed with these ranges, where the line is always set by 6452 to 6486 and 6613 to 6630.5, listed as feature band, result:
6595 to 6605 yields -0.1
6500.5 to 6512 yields 0.1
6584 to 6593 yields -3.0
